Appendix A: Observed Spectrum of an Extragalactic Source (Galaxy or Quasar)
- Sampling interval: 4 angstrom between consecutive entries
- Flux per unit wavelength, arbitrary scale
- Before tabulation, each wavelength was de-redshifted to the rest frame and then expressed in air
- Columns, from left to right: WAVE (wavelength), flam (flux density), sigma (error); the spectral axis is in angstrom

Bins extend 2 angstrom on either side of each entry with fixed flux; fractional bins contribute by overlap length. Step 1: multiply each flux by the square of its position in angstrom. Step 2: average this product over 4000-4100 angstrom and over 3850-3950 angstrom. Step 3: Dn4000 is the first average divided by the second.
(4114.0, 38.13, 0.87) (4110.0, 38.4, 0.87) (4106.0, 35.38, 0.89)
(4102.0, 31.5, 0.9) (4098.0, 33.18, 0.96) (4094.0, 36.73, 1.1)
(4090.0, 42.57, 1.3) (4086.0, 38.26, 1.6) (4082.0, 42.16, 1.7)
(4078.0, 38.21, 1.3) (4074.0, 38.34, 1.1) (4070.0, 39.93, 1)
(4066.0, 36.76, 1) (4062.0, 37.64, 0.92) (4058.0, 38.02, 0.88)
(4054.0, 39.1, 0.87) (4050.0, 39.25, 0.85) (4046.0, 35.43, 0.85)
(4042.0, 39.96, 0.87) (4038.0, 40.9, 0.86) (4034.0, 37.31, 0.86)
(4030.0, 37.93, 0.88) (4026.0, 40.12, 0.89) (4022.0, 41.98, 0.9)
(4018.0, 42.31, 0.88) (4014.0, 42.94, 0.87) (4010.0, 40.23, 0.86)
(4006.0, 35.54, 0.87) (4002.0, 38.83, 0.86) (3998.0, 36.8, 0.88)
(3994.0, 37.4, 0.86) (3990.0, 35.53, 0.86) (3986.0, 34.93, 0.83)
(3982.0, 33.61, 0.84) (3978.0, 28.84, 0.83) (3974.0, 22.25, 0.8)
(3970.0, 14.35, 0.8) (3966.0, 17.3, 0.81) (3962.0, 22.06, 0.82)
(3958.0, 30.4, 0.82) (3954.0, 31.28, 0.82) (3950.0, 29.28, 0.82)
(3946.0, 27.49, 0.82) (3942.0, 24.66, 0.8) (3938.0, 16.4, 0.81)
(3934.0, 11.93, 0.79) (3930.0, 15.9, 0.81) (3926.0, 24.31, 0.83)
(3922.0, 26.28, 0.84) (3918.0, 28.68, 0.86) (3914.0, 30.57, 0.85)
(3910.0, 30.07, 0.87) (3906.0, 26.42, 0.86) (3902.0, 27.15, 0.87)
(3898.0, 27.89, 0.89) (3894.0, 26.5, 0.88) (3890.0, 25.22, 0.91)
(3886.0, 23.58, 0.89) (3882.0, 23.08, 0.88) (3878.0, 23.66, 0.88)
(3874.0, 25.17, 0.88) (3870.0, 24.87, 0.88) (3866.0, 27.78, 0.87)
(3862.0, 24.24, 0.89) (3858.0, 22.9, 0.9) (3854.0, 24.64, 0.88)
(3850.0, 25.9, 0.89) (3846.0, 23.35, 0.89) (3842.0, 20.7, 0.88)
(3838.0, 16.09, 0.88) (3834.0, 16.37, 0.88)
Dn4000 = 1.70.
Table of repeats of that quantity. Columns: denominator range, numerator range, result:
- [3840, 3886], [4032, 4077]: 1.75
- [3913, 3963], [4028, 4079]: 1.66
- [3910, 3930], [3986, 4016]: 1.49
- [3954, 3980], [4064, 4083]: 1.77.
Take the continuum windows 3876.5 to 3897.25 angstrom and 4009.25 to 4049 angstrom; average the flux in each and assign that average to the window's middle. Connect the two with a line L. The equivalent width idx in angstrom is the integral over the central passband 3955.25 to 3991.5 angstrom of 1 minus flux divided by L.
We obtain 8.0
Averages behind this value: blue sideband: 24.6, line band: 26.6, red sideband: 39.9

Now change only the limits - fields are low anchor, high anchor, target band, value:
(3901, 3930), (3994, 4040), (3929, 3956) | 6.9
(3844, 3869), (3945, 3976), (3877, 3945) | 0.5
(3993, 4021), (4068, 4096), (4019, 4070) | 0.7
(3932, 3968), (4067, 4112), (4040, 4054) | -2.1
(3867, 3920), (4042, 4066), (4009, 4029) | -3.4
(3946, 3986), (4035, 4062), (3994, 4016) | -4.6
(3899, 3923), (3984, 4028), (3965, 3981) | 6.2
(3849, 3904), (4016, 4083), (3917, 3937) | 5.7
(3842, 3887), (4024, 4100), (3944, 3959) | 0.5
